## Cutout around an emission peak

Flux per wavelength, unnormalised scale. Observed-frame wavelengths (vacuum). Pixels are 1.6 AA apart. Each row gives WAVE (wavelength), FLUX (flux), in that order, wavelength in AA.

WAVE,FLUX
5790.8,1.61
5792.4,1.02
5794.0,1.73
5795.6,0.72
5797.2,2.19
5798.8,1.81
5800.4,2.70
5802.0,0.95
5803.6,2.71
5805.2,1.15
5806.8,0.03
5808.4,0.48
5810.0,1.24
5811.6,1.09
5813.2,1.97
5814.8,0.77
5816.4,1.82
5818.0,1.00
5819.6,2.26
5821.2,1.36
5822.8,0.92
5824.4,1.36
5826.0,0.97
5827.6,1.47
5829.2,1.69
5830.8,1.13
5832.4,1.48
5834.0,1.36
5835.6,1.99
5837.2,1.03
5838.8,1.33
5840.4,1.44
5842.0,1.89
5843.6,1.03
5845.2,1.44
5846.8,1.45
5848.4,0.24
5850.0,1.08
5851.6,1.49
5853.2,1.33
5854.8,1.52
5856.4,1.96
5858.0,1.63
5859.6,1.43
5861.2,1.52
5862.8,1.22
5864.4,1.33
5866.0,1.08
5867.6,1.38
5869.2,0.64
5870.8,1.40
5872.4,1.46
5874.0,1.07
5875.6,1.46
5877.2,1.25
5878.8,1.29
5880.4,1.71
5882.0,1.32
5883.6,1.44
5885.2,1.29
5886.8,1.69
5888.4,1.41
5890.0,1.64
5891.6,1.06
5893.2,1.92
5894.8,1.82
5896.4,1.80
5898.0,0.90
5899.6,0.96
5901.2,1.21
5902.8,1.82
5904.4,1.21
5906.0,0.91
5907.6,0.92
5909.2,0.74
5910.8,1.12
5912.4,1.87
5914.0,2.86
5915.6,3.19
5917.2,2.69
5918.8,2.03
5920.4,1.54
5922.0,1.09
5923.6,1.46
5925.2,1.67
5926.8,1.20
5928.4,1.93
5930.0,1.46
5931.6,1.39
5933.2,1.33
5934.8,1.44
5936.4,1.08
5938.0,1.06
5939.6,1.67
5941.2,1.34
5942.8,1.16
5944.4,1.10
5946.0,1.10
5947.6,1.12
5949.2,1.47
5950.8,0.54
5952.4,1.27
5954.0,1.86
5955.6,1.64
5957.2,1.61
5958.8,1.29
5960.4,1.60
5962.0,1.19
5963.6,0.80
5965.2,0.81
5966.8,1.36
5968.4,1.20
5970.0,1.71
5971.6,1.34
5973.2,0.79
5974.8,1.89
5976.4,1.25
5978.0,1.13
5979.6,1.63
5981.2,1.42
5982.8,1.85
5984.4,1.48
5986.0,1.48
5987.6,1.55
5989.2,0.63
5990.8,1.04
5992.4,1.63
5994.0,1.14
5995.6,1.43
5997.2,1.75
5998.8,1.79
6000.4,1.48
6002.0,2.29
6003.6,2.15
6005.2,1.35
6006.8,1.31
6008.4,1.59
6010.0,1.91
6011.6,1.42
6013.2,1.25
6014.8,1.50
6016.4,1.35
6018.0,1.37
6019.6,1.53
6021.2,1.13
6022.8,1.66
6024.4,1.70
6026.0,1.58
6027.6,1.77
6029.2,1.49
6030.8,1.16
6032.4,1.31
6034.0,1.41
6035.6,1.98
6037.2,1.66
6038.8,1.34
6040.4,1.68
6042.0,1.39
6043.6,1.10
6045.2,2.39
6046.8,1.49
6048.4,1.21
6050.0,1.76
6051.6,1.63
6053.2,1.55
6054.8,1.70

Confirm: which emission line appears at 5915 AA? H-beta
